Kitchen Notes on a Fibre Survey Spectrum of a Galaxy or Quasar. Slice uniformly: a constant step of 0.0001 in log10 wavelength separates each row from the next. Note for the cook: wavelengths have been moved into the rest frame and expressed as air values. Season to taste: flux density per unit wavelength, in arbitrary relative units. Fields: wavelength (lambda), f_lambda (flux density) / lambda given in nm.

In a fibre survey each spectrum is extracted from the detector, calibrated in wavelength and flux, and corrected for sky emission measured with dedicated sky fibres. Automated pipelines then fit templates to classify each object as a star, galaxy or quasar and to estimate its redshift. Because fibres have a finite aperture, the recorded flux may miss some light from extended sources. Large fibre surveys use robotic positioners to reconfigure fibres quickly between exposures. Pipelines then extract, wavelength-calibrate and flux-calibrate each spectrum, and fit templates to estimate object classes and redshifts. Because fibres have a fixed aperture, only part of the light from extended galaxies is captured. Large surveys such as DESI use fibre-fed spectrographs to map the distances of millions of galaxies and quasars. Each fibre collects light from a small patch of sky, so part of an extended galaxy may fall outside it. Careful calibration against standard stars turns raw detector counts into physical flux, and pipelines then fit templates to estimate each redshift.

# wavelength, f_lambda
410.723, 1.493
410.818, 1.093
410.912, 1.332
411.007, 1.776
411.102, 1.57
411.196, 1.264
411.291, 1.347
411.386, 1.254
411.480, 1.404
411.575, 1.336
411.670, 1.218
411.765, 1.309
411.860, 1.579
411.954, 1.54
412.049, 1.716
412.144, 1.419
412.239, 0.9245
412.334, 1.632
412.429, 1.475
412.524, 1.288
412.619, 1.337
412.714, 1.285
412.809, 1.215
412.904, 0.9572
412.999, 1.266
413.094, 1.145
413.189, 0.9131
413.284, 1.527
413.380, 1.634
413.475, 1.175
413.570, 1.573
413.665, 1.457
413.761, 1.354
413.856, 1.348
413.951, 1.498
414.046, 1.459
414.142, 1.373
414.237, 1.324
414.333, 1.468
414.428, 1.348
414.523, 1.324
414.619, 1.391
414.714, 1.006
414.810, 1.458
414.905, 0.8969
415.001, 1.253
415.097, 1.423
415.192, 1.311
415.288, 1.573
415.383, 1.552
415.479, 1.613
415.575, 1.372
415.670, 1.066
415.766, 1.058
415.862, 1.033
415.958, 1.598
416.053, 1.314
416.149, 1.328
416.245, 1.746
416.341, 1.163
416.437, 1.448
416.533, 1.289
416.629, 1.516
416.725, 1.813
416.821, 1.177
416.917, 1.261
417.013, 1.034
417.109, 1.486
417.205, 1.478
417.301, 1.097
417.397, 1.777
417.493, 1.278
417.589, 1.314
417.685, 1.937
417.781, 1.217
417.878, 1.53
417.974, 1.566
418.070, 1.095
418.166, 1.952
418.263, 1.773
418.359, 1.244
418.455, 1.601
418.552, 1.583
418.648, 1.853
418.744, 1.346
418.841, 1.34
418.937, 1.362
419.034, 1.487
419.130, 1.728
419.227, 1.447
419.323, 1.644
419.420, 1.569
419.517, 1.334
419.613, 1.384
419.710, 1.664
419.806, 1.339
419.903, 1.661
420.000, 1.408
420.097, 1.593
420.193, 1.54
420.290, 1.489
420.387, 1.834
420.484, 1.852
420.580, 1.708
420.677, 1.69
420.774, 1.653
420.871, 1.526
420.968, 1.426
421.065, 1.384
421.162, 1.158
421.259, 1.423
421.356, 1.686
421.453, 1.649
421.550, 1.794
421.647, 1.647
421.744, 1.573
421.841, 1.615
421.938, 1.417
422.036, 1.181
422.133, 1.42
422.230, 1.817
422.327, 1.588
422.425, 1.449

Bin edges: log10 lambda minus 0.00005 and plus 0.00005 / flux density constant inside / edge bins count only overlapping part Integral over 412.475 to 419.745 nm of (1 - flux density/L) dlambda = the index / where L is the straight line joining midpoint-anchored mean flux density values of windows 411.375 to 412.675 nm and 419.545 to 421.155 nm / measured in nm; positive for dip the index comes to 0.39 nm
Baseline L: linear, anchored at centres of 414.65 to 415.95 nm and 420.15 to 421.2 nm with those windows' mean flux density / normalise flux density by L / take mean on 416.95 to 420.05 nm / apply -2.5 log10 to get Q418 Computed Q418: -0.020 mag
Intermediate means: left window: 1.29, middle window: 1.48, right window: 1.57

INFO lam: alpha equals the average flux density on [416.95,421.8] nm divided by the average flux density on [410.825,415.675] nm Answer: 1.12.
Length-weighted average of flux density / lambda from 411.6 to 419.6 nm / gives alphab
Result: 1.4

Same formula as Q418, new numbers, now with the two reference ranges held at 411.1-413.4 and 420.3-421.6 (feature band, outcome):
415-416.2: 0.07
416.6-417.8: 0.05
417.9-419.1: 0.00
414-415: 0.08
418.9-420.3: 0.03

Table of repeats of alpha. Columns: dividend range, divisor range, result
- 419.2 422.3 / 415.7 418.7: 1.08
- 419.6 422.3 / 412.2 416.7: 1.16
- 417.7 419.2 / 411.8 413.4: 1.14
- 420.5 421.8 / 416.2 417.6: 1.13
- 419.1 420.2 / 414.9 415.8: 1.14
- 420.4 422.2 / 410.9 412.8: 1.11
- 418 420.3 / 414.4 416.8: 1.12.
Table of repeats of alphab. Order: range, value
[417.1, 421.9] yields 1.54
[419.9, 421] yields 1.62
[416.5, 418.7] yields 1.47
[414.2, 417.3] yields 1.34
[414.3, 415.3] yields 1.3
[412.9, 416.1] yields 1.33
